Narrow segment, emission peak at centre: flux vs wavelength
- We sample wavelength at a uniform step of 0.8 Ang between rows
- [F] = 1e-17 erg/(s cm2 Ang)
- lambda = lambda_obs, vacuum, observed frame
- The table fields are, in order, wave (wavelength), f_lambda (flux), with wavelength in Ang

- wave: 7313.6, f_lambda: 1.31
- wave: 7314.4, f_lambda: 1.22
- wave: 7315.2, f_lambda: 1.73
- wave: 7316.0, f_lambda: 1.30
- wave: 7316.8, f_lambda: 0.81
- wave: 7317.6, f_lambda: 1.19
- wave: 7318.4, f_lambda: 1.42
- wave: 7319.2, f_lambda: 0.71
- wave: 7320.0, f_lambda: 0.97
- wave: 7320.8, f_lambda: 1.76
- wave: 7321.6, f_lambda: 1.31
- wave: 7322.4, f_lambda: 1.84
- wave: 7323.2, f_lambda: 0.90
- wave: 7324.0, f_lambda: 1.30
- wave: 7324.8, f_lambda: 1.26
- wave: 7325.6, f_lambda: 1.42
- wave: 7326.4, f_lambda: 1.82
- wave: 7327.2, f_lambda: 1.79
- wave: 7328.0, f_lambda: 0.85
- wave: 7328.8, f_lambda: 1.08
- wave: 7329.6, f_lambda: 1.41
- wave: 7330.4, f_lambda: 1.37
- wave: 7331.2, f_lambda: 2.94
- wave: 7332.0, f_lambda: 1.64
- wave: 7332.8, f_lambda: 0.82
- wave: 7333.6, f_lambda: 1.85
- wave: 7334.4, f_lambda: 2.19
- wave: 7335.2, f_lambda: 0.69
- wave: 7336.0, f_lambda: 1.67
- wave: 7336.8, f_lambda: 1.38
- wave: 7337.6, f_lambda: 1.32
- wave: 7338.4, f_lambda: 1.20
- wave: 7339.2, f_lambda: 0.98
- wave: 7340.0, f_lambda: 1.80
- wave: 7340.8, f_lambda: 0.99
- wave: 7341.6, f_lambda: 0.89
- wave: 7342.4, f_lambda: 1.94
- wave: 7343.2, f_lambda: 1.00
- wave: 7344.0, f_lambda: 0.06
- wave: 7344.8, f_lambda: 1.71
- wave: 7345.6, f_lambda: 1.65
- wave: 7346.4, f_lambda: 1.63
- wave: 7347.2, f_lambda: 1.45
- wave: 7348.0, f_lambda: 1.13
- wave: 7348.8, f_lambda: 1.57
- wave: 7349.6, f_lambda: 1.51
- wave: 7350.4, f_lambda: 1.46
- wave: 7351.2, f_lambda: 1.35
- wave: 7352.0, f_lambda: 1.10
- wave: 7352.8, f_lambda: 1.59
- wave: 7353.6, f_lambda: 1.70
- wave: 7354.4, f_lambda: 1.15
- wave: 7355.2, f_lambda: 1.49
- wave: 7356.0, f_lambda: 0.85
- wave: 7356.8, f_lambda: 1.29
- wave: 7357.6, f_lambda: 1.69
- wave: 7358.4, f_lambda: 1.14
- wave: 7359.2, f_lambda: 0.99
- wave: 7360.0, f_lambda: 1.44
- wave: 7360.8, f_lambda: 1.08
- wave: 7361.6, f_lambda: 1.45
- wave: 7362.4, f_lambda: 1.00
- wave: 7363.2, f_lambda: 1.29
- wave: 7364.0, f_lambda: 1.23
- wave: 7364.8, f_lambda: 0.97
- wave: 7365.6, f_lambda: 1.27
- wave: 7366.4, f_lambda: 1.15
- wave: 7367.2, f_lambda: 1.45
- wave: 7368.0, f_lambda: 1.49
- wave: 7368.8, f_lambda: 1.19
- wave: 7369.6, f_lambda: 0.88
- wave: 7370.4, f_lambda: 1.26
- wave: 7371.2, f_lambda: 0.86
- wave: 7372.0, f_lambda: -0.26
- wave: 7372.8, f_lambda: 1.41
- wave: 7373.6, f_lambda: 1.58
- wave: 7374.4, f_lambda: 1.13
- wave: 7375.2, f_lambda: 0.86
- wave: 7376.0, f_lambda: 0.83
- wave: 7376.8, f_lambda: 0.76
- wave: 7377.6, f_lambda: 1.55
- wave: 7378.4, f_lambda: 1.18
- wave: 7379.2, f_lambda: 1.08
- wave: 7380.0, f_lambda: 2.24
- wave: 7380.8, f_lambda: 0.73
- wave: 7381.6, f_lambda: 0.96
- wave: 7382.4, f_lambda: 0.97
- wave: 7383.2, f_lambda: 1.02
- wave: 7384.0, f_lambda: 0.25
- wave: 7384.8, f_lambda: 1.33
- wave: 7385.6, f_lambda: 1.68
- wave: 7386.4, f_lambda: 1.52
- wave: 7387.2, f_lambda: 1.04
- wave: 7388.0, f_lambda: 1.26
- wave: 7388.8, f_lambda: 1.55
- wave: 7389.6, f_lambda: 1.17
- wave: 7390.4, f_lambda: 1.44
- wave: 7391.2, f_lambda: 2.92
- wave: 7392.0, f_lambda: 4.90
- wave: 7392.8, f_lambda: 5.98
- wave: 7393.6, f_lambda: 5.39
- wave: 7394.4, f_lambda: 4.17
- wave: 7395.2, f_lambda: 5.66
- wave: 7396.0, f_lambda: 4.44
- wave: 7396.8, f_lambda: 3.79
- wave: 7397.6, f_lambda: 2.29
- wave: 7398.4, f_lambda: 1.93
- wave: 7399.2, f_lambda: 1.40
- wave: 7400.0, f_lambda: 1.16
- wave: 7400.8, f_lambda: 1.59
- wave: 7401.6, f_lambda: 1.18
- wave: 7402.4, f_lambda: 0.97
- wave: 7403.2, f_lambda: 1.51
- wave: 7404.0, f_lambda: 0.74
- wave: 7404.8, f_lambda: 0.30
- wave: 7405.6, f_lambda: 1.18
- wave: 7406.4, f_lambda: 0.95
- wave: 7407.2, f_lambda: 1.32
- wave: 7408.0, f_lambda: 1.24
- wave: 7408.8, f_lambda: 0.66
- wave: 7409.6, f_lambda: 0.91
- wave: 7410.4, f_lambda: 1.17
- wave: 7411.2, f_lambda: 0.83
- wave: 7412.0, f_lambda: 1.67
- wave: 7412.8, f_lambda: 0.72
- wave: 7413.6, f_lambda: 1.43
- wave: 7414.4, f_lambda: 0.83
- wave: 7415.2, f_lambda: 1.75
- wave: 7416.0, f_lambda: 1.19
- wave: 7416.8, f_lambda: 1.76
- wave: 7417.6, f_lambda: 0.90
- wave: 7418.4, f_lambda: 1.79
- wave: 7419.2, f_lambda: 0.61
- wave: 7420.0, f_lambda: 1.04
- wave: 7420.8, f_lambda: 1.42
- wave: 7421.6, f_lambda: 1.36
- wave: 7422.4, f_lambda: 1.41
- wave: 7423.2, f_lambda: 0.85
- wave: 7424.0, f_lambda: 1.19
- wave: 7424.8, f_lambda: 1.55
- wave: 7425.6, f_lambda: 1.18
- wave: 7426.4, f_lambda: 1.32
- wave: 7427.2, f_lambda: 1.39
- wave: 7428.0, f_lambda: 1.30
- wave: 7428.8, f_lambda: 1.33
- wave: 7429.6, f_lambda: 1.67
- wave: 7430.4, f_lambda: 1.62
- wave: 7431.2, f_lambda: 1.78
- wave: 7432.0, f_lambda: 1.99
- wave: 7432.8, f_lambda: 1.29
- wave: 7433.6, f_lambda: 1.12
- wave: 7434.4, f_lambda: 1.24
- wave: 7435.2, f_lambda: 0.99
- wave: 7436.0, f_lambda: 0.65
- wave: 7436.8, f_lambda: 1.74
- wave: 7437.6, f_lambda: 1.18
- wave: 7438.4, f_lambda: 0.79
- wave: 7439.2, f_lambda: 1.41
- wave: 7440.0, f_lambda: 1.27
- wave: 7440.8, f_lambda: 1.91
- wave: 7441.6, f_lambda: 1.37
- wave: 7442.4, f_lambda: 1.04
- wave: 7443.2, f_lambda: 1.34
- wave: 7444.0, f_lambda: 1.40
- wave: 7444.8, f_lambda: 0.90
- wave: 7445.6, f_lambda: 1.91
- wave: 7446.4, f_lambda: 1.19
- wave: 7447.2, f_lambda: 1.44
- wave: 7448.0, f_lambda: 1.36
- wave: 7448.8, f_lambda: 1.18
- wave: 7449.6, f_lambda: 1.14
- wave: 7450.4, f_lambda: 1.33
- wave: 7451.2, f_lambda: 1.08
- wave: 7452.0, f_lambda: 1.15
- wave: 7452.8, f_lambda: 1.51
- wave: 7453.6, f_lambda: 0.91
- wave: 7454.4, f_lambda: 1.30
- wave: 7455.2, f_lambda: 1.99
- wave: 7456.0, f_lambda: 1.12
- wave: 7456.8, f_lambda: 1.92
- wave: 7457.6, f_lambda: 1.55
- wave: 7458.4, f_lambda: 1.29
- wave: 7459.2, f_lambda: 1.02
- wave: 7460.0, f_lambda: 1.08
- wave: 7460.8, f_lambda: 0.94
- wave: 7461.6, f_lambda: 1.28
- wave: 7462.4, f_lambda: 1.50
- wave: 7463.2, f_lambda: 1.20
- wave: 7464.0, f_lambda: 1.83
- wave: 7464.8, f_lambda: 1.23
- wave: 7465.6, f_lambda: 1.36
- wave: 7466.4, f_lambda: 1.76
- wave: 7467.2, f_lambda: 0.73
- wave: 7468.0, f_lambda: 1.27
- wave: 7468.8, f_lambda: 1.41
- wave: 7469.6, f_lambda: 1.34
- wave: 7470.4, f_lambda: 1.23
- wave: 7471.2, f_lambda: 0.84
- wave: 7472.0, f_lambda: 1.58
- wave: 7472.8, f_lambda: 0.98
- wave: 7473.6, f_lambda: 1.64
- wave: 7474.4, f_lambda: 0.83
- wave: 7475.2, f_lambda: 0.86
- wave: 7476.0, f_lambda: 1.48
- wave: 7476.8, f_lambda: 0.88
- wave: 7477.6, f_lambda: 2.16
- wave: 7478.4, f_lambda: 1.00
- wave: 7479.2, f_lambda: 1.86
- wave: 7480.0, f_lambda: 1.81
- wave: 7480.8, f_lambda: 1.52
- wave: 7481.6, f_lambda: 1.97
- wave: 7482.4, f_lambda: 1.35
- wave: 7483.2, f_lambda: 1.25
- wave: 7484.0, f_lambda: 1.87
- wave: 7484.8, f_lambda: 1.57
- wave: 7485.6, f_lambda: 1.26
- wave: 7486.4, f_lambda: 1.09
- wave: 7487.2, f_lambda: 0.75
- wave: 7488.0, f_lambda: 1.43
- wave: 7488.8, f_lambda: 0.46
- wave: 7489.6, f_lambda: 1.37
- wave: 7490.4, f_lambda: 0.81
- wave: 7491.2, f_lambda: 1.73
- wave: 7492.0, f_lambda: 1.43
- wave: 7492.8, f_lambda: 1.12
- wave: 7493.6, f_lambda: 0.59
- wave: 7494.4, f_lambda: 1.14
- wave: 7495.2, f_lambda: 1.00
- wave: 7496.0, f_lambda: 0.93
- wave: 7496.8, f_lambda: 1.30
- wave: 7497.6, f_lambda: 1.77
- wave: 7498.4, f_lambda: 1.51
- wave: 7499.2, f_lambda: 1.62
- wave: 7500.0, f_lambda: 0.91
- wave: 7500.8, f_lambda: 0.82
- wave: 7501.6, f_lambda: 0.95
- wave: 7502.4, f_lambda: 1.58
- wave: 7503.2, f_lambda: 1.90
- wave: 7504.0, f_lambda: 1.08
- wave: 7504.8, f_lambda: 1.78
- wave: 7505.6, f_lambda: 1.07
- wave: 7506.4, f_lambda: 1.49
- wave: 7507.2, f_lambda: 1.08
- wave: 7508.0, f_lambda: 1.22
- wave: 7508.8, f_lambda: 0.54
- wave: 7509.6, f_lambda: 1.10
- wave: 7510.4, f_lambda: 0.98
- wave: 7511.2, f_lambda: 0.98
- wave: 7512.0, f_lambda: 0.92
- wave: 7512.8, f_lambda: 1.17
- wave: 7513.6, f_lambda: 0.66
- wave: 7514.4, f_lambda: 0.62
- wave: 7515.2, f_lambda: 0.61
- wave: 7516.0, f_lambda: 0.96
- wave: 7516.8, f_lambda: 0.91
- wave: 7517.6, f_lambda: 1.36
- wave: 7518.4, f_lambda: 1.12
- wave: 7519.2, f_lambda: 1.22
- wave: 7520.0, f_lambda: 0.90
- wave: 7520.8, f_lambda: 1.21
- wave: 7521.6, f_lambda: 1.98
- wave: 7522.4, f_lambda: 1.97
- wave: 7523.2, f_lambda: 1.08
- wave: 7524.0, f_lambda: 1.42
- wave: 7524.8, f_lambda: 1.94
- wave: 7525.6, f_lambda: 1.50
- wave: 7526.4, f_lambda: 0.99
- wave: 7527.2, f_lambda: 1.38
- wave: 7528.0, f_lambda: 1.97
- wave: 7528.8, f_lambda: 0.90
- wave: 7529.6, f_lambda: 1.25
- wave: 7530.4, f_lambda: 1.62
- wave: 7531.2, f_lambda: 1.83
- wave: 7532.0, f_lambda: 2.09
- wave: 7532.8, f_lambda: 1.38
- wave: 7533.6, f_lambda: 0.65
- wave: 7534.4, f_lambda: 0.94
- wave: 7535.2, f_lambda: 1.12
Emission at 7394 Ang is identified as H-beta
